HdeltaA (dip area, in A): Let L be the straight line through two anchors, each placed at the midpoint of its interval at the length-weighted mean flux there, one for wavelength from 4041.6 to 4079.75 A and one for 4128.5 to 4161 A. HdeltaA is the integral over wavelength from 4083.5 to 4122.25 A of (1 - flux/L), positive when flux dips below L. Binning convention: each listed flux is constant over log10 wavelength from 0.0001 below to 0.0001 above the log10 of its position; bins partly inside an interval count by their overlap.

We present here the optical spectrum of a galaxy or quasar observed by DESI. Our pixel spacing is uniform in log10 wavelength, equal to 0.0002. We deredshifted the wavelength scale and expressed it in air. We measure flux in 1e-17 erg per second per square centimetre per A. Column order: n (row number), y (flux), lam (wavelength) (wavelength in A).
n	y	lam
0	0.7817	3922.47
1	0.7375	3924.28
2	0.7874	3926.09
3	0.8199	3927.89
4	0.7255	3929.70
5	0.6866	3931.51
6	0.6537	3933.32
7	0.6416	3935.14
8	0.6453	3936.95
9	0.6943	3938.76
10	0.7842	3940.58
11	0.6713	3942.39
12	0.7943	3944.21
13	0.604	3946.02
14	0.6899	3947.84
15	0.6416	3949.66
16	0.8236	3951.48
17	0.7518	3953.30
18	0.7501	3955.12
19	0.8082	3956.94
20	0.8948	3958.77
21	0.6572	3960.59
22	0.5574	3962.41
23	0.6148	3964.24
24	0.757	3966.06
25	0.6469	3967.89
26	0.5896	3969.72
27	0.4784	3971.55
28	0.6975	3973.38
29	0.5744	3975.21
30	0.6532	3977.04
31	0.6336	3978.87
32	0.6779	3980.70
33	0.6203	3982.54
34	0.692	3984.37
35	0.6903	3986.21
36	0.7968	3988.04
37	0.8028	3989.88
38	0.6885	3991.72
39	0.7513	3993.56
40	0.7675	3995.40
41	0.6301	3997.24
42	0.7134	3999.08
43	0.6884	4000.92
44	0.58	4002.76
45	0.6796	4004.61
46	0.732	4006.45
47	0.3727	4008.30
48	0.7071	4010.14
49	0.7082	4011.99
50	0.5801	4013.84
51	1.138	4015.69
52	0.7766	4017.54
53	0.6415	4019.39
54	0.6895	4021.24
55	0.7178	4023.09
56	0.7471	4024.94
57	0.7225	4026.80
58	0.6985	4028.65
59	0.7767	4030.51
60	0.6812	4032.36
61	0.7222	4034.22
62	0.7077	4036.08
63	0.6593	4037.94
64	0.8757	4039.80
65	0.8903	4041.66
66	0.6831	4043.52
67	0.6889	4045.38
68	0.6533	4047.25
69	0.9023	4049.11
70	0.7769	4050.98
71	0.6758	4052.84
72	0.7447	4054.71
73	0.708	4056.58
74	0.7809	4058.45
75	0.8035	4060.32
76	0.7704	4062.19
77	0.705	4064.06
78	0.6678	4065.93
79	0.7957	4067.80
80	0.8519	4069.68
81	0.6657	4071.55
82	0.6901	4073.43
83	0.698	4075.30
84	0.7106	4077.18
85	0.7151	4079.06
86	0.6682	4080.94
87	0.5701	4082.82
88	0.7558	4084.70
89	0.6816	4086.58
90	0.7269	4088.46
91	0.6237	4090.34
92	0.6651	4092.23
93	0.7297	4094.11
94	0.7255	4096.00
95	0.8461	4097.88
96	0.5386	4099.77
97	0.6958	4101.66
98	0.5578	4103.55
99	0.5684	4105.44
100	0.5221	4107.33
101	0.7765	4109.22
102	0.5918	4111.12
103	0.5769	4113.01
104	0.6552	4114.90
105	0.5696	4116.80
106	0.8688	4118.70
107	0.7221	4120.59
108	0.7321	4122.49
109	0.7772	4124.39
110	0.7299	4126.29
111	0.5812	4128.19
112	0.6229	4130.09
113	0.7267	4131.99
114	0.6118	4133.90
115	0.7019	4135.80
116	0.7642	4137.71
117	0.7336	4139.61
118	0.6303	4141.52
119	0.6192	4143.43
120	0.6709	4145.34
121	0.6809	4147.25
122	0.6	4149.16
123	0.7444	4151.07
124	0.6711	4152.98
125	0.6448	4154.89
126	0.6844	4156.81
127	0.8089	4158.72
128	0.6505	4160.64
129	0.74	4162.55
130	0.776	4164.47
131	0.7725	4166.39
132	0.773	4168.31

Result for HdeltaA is 2.1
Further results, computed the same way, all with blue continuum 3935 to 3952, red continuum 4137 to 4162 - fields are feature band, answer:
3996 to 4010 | 1.2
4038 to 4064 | -2.6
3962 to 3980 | 1.9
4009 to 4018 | -1.0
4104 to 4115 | 1.3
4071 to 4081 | -0.1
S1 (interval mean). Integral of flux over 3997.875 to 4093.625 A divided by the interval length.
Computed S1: 0.717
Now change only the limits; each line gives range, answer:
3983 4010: 0.684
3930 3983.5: 0.679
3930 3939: 0.666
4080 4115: 0.657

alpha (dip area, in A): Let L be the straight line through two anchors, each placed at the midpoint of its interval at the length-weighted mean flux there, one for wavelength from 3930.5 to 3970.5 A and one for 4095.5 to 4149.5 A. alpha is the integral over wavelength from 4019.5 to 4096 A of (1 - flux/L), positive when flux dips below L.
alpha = -4.9 A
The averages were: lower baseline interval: 0.698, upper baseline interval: 0.669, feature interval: 0.724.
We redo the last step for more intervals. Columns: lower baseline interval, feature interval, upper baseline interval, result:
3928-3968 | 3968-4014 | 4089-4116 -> 2.0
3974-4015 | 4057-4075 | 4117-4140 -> -1.4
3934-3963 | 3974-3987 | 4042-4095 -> 1.2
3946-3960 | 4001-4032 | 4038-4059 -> 2.1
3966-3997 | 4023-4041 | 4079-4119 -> -1.8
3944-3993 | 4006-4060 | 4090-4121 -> -4.5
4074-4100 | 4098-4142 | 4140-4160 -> 1.1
